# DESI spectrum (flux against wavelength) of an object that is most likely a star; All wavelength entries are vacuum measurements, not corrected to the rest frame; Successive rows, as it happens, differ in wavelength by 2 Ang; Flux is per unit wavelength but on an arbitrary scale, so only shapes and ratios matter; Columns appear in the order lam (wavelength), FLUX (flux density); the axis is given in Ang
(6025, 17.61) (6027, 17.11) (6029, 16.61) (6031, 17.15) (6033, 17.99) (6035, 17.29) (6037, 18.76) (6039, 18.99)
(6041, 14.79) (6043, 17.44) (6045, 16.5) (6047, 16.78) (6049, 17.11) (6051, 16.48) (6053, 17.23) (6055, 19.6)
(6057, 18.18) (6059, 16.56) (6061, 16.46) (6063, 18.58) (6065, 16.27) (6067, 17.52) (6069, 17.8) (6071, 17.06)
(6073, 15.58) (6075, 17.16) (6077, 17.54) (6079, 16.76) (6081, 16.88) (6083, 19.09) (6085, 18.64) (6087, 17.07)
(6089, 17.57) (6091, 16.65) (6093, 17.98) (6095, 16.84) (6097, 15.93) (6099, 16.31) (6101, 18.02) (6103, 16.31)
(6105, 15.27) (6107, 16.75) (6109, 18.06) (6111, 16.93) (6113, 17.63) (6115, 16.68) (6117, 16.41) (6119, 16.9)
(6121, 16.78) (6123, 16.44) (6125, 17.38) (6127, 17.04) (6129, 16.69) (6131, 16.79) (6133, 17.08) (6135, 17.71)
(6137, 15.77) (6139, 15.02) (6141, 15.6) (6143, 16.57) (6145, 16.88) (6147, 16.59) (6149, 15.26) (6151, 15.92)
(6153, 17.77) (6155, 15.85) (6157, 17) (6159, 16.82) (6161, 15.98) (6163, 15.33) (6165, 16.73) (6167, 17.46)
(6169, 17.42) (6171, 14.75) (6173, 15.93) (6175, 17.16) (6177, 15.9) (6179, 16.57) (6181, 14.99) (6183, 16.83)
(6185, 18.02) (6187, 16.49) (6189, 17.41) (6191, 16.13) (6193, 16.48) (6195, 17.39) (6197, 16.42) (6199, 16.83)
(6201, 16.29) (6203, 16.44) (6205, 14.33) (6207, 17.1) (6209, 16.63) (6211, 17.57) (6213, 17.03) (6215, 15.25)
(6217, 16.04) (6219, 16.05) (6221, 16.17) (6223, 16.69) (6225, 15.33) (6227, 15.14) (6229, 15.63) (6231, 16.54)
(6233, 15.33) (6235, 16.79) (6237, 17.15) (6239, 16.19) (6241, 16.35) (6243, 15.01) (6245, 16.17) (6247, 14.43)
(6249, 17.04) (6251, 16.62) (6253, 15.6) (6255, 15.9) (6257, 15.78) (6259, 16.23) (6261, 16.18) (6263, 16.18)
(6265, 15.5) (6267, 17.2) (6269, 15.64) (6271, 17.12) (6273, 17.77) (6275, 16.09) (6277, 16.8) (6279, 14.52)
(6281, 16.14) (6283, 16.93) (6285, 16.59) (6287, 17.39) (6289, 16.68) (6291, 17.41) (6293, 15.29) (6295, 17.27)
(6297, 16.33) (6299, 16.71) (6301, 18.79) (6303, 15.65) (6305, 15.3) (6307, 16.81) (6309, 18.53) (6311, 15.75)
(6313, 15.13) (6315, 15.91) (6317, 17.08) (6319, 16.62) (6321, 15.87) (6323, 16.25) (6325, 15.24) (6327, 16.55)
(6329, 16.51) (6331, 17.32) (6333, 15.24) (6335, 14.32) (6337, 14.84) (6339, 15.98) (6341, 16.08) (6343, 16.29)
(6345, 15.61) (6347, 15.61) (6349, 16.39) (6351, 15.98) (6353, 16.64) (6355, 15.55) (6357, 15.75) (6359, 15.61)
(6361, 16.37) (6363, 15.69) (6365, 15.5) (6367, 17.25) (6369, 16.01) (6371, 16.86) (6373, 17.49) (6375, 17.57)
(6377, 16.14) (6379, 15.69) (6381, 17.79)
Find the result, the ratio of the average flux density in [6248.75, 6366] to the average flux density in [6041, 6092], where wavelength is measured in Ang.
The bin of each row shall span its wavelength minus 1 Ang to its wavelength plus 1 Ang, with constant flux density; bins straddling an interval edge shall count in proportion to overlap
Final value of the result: 0.9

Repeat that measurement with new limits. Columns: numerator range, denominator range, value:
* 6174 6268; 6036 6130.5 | 0.95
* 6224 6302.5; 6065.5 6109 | 0.95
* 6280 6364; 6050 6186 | 0.96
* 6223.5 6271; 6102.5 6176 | 0.97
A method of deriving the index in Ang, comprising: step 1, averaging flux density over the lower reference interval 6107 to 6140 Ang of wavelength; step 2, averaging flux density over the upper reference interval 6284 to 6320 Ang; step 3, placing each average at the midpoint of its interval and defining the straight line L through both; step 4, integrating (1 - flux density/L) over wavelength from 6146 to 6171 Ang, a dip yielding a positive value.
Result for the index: 0.5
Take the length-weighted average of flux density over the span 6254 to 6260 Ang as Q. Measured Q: 16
